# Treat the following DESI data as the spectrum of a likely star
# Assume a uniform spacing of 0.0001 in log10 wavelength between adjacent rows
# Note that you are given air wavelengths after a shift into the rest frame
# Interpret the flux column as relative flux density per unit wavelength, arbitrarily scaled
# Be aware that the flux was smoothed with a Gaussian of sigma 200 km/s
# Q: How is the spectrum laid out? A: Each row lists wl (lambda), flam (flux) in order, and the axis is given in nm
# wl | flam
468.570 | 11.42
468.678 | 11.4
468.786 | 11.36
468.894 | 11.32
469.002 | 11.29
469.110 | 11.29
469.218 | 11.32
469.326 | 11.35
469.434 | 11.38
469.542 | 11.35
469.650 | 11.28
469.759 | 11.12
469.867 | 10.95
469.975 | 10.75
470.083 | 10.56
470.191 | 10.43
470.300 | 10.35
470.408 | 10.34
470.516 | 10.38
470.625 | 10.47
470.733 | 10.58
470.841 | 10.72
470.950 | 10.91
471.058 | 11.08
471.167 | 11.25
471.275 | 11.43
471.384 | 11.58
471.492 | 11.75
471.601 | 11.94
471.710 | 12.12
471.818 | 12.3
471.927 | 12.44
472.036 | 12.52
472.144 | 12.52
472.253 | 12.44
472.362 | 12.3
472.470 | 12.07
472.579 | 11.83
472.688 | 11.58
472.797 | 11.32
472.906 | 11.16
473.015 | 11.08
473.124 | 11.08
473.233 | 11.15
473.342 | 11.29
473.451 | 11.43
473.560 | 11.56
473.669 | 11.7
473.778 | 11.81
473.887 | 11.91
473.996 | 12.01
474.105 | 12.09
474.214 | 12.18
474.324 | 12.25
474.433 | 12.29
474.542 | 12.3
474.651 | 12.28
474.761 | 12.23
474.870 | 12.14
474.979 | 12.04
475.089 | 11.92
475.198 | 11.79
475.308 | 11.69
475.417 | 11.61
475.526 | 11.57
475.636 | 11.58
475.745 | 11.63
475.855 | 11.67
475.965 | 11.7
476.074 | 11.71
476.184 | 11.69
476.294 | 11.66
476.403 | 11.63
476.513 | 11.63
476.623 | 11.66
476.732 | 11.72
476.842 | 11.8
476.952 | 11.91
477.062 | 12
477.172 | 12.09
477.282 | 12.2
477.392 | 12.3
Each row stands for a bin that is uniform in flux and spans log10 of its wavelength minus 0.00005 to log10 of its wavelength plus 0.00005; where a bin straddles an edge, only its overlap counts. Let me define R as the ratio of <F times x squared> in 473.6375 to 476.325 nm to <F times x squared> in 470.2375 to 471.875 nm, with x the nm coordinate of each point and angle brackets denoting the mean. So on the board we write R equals 1.09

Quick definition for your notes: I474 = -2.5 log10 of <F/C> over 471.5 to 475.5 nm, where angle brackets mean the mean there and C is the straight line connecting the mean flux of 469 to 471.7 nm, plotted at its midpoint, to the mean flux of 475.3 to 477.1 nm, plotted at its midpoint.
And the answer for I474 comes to -0.05 mag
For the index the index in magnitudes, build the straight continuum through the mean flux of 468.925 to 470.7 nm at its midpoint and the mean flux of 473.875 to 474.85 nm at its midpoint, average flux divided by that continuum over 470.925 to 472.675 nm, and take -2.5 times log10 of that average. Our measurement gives -0.04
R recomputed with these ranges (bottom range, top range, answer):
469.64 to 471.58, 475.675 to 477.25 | 1.11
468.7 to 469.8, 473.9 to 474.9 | 1.10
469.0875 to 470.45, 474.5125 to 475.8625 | 1.11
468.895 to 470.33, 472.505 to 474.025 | 1.06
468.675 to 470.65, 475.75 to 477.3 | 1.10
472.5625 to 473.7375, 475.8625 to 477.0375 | 1.05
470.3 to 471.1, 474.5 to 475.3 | 1.16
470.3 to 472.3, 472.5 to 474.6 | 1.03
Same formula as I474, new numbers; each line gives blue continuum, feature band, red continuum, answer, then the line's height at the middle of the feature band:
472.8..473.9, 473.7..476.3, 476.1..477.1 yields -0.032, 11.6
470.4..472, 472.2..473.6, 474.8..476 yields -0.005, 11.5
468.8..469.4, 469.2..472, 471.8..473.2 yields 0.038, 11.6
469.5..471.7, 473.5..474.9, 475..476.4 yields -0.053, 11.5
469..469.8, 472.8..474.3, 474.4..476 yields 0.014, 11.7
